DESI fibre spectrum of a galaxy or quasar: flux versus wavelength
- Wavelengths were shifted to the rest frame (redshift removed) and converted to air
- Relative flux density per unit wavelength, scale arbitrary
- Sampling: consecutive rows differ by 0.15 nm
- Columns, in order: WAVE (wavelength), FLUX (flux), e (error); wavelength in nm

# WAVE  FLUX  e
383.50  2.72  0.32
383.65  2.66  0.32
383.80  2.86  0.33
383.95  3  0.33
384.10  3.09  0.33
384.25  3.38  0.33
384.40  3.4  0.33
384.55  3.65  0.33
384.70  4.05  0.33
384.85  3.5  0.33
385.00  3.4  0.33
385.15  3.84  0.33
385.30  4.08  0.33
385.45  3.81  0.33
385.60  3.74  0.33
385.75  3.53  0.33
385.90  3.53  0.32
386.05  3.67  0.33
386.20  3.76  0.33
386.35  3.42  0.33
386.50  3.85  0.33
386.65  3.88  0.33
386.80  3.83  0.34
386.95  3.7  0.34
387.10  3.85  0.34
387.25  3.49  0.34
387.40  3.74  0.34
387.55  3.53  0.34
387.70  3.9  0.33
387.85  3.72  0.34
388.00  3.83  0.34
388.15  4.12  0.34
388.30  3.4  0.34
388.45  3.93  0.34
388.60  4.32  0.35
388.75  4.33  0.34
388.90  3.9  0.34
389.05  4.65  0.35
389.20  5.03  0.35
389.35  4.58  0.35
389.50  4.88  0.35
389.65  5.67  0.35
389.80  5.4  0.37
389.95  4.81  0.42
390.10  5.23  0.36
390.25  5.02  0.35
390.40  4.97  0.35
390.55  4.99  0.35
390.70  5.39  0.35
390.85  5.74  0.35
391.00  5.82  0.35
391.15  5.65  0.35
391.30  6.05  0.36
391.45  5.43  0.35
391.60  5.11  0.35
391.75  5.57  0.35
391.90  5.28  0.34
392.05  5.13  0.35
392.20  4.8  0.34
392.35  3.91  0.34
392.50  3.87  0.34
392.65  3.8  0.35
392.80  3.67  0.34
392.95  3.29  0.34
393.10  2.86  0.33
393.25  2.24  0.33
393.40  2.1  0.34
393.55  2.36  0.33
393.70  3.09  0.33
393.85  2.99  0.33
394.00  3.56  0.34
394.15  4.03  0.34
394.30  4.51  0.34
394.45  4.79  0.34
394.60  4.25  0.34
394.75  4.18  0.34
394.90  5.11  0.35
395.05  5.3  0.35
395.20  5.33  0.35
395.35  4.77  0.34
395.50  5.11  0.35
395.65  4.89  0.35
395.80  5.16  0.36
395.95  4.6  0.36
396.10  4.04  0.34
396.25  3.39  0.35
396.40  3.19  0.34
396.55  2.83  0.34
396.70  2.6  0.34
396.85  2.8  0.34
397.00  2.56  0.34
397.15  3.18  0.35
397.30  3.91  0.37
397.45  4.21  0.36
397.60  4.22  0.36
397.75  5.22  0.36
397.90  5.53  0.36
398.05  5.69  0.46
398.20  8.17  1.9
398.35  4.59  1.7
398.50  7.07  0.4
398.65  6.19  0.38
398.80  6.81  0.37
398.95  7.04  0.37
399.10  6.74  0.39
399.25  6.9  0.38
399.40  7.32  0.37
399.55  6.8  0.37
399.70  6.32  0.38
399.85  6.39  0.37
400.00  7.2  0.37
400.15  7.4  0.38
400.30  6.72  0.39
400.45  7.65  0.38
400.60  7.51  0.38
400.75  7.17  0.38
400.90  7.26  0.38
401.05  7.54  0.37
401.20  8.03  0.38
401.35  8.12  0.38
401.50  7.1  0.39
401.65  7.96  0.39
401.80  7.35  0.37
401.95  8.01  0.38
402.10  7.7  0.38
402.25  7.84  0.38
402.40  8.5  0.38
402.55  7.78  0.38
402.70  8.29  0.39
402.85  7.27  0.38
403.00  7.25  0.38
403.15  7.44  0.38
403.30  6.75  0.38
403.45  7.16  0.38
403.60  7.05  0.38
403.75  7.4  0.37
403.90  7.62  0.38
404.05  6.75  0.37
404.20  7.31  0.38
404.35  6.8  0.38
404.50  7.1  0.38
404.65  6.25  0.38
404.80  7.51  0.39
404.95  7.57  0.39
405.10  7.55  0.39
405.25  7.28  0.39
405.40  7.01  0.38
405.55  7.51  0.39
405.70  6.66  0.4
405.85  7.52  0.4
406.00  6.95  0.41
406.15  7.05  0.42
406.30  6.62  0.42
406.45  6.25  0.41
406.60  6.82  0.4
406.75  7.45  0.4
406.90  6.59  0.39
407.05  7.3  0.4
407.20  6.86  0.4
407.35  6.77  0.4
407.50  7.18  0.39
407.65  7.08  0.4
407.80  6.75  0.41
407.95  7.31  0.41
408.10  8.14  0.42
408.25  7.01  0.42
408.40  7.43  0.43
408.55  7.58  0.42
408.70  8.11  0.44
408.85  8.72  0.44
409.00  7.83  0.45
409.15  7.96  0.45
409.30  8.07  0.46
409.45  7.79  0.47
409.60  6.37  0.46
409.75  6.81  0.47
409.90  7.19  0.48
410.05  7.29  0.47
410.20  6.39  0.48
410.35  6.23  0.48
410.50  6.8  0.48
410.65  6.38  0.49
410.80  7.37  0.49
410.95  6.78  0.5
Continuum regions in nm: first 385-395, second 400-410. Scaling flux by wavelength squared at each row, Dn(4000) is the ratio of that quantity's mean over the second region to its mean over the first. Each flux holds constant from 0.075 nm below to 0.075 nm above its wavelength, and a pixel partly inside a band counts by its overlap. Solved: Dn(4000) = 1.88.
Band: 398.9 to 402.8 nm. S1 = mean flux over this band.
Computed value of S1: 7.41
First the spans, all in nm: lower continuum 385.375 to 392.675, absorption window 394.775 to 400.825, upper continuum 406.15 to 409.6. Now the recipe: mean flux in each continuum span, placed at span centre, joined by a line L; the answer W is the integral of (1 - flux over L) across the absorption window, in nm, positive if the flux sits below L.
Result 0.41 nm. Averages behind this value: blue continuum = 4.44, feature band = 5.43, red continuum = 7.32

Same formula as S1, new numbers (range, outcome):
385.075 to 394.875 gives 4.21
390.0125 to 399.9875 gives 4.77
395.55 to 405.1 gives 6.37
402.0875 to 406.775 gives 7.24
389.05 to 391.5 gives 5.27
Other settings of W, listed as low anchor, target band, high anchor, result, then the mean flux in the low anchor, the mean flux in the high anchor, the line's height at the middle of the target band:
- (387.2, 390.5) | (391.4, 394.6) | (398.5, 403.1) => 0.87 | 4.4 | 7.33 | 5.42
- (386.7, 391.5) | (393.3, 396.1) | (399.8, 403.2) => 0.82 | 4.58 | 7.55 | 5.92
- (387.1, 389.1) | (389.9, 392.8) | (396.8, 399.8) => -0.41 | 3.9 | 5.59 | 4.44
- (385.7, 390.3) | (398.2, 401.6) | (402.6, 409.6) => -0.45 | 4.14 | 7.27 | 6.2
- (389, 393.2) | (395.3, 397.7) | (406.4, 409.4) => 0.77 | 4.86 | 7.37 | 5.67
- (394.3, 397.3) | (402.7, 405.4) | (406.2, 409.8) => -0.41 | 4.11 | 7.28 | 6.26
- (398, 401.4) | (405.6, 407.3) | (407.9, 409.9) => 0.12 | 6.99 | 7.61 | 7.45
